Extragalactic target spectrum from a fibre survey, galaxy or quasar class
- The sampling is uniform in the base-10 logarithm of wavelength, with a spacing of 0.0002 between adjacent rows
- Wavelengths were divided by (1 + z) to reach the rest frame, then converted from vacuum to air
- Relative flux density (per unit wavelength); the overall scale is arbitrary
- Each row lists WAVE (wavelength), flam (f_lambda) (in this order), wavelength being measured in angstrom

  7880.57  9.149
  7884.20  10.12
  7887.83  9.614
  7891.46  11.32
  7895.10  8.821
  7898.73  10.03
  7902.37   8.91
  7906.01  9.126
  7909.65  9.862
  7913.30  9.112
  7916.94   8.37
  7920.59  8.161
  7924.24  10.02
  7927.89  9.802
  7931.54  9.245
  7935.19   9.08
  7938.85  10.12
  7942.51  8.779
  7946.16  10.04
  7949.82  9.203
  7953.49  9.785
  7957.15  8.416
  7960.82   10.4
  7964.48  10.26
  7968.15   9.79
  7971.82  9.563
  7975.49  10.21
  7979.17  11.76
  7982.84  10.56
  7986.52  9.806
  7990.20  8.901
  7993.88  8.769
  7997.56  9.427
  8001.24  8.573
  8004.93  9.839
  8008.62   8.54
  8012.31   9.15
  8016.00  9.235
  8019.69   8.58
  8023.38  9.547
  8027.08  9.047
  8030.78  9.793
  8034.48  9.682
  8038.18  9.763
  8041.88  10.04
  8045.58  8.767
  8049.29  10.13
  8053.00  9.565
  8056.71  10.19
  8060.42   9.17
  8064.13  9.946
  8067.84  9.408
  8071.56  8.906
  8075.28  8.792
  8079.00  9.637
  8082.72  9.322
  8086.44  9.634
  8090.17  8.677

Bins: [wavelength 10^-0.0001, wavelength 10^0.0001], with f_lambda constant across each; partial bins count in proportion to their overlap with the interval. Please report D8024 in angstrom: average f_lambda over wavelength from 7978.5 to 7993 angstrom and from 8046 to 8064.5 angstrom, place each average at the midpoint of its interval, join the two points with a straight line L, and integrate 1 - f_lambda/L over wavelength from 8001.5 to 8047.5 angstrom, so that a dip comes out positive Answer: 2.54 angstrom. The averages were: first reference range 10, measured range 9.31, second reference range 9.71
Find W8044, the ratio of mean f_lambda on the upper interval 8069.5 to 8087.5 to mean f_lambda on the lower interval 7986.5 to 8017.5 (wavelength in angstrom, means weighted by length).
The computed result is 1.02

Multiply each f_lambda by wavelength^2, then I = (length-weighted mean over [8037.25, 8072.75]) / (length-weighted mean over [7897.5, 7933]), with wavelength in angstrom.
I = 1.07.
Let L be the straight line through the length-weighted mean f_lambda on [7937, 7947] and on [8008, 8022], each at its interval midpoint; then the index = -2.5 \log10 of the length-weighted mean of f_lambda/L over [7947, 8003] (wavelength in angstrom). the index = -0.05 mag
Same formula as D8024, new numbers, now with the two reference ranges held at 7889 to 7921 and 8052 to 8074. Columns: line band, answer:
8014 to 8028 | 0.5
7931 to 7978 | -1.2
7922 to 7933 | -0.3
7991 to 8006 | 0.6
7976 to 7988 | -1.6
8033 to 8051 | -0.3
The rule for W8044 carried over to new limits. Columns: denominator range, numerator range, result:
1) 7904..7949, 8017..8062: 1.02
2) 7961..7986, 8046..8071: 0.93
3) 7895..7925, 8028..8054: 1.06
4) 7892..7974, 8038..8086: 1.01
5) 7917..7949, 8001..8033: 0.98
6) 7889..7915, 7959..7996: 1.04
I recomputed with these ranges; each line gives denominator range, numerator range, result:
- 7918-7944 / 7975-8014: 1.05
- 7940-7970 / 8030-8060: 1.03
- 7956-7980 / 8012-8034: 0.94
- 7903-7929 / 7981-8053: 1.05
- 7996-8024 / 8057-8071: 1.06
